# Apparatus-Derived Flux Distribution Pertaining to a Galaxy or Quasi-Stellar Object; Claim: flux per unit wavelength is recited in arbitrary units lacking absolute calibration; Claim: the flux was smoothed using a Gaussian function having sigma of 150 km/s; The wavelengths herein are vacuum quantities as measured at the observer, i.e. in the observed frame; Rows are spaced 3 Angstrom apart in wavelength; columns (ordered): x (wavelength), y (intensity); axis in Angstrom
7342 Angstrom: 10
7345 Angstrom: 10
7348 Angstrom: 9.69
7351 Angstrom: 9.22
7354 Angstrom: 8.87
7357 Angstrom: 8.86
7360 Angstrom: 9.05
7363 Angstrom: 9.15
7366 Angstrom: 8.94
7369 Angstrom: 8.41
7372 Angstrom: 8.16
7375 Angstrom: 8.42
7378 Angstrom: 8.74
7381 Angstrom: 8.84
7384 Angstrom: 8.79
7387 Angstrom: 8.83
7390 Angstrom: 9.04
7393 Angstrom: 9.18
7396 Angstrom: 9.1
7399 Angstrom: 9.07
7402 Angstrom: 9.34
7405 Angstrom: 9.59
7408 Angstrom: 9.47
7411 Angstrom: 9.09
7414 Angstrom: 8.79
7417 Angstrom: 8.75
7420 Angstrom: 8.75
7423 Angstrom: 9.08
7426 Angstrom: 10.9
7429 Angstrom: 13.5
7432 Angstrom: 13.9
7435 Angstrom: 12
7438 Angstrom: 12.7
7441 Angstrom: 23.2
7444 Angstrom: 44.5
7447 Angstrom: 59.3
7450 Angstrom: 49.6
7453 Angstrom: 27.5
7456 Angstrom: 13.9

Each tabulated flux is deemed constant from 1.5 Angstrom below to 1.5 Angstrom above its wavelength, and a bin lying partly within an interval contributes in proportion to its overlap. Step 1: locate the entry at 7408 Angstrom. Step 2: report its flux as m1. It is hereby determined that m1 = 9.47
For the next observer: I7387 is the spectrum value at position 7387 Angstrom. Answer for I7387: 8.83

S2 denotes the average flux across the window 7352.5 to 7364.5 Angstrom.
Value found 8.98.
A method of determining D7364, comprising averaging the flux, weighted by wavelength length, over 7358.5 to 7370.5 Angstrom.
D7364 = 8.89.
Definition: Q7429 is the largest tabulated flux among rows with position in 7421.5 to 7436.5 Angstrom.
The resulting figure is 13.9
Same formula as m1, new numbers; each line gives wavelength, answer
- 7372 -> 8.16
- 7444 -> 44.5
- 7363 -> 9.15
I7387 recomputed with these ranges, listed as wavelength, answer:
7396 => 9.1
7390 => 9.04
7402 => 9.34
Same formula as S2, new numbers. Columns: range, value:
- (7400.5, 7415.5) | 9.26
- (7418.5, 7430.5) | 10.6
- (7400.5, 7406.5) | 9.46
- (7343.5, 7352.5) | 9.64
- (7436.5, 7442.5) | 17.9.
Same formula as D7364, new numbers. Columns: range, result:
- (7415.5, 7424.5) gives 8.86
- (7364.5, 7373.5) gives 8.5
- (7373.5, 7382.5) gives 8.67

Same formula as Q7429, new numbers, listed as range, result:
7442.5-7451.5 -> 59.3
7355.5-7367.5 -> 9.15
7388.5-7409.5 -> 9.59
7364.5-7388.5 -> 8.94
